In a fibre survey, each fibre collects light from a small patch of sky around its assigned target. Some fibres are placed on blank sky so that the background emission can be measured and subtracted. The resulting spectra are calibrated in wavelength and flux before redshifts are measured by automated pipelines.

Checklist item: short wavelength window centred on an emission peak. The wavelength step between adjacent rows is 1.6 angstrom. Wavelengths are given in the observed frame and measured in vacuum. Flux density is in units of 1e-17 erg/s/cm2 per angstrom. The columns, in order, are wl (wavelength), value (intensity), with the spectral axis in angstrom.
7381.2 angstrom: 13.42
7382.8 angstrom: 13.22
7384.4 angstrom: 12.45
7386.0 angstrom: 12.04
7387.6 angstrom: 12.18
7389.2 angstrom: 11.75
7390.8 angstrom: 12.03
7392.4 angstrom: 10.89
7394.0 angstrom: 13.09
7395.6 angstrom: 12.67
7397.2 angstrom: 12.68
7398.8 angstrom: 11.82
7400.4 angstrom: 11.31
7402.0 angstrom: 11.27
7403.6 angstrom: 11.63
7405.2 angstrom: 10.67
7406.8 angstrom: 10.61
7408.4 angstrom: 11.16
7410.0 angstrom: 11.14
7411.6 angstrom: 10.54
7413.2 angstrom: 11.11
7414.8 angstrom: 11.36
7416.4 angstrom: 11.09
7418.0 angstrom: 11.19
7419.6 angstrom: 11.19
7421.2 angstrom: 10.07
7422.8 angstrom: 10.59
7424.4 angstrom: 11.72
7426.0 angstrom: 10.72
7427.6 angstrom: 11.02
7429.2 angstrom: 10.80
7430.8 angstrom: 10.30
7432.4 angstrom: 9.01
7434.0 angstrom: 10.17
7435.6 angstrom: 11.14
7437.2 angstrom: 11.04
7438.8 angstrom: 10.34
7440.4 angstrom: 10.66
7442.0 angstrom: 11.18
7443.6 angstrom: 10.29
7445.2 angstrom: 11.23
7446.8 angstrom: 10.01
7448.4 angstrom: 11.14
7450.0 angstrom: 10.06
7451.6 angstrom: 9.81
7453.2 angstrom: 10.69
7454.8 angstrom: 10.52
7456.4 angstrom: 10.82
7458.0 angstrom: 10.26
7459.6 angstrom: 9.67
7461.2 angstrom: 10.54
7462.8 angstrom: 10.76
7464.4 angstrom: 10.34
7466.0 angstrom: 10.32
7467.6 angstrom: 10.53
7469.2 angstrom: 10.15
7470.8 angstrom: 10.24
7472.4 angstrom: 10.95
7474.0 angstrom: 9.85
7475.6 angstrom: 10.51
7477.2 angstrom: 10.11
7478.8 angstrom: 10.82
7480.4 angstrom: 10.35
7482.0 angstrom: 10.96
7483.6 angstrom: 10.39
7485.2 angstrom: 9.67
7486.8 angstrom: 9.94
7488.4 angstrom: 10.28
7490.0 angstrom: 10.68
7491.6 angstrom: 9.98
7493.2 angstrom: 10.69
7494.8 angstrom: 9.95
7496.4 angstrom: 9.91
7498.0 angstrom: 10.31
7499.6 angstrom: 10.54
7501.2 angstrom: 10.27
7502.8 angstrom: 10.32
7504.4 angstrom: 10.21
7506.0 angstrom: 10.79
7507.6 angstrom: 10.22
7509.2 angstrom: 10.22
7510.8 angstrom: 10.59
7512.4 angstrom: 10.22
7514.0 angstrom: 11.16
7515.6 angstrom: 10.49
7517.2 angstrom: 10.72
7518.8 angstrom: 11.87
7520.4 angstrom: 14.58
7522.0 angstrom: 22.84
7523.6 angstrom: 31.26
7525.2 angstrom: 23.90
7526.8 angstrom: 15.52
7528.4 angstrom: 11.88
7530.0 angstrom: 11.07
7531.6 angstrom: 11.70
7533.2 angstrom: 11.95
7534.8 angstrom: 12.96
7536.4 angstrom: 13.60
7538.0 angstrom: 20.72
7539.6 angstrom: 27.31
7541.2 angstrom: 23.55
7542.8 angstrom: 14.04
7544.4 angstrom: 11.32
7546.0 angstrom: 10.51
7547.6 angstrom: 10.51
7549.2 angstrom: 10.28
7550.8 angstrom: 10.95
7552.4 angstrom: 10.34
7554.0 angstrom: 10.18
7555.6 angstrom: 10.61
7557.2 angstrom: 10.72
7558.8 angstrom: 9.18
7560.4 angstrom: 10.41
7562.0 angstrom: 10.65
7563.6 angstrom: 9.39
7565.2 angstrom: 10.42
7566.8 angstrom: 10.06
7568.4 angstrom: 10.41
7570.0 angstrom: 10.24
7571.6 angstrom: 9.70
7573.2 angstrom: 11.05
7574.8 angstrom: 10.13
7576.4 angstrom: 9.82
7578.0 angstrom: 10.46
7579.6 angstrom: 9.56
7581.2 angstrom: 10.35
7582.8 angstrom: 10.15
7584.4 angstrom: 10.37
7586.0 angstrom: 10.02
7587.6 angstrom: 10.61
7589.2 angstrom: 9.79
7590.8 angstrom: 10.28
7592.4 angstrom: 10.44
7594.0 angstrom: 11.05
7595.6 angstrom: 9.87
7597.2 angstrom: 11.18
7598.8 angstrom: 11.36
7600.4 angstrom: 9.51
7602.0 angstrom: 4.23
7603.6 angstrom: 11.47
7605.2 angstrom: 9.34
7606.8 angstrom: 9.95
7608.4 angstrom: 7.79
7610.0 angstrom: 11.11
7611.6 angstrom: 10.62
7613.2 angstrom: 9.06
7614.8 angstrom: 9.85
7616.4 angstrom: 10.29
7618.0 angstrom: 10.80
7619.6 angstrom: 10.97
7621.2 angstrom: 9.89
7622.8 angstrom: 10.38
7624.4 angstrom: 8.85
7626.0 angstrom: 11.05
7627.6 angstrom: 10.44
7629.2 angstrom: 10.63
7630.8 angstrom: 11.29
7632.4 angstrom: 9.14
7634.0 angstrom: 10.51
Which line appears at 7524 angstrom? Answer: [S II]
